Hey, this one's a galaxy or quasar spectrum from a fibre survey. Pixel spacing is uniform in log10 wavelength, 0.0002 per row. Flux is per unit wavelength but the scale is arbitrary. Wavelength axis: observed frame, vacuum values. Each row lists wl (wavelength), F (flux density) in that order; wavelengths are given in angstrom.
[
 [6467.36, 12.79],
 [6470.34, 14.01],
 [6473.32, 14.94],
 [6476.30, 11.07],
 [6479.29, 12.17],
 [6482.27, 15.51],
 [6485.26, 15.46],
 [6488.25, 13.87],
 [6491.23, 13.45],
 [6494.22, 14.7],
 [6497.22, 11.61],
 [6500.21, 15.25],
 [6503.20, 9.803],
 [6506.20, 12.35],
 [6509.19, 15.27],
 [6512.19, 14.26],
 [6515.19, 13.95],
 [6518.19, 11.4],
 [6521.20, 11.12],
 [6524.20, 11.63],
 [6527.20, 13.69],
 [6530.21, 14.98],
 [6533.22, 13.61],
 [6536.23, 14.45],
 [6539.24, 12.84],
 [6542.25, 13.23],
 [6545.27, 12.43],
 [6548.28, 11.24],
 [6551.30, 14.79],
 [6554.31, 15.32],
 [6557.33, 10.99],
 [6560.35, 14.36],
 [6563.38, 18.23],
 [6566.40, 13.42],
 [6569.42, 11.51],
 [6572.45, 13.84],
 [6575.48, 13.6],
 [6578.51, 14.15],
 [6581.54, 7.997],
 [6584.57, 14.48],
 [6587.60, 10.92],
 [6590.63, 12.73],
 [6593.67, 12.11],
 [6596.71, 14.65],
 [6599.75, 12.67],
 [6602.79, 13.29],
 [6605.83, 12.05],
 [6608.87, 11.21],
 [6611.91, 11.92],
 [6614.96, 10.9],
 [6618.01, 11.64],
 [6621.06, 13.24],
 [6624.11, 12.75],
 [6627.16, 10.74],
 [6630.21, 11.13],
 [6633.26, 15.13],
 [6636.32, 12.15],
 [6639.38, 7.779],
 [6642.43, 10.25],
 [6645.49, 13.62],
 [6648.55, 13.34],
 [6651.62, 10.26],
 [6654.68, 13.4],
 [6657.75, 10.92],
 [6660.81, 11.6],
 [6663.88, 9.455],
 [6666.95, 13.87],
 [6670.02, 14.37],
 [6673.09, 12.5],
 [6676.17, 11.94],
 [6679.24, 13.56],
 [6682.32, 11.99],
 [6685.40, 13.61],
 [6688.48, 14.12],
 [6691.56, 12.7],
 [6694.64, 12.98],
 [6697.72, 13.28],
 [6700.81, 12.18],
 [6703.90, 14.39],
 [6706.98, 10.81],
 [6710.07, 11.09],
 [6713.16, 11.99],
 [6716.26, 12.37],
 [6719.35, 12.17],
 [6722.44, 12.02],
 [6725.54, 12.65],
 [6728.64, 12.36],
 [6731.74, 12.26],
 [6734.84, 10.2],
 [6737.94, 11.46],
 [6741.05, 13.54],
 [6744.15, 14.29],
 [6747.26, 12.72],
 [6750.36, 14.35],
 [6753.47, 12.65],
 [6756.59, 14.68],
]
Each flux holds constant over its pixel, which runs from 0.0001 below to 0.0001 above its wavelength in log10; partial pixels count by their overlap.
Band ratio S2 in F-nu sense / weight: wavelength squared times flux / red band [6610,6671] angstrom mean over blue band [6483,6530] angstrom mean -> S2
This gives 0.9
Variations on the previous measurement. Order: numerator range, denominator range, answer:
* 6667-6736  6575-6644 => 1.07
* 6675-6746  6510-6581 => 0.98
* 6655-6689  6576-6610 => 1.03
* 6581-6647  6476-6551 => 0.94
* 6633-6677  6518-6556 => 0.94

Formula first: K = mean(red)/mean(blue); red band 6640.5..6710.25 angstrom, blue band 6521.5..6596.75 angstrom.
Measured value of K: 0.94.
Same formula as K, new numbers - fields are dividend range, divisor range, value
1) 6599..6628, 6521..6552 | 0.92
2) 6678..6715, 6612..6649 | 1.07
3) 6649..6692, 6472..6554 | 0.94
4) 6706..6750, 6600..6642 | 1.03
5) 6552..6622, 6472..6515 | 0.95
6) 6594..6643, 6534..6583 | 0.90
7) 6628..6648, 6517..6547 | 0.91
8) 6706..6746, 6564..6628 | 0.97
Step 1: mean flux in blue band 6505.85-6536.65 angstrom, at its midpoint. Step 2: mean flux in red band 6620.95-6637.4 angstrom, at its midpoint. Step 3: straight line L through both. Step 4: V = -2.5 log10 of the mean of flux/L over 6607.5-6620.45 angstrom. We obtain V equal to 0.09 mag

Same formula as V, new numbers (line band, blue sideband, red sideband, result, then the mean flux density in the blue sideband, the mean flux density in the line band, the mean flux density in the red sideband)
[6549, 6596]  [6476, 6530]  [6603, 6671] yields -0.056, 13.2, 13.2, 11.9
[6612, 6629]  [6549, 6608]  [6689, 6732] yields 0.095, 13.2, 11.8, 12.4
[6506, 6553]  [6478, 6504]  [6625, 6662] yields -0.006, 13.6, 13.2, 11.7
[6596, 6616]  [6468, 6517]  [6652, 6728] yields 0.052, 13.6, 12.3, 12.5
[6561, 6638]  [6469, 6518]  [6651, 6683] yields 0.007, 13.5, 12.7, 12.2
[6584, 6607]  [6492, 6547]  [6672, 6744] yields 0.005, 13.1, 12.8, 12.5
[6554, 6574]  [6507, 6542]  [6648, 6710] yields -0.058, 13.4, 13.9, 12.5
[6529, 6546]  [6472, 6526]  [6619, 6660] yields -0.063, 13.2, 13.6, 11.9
